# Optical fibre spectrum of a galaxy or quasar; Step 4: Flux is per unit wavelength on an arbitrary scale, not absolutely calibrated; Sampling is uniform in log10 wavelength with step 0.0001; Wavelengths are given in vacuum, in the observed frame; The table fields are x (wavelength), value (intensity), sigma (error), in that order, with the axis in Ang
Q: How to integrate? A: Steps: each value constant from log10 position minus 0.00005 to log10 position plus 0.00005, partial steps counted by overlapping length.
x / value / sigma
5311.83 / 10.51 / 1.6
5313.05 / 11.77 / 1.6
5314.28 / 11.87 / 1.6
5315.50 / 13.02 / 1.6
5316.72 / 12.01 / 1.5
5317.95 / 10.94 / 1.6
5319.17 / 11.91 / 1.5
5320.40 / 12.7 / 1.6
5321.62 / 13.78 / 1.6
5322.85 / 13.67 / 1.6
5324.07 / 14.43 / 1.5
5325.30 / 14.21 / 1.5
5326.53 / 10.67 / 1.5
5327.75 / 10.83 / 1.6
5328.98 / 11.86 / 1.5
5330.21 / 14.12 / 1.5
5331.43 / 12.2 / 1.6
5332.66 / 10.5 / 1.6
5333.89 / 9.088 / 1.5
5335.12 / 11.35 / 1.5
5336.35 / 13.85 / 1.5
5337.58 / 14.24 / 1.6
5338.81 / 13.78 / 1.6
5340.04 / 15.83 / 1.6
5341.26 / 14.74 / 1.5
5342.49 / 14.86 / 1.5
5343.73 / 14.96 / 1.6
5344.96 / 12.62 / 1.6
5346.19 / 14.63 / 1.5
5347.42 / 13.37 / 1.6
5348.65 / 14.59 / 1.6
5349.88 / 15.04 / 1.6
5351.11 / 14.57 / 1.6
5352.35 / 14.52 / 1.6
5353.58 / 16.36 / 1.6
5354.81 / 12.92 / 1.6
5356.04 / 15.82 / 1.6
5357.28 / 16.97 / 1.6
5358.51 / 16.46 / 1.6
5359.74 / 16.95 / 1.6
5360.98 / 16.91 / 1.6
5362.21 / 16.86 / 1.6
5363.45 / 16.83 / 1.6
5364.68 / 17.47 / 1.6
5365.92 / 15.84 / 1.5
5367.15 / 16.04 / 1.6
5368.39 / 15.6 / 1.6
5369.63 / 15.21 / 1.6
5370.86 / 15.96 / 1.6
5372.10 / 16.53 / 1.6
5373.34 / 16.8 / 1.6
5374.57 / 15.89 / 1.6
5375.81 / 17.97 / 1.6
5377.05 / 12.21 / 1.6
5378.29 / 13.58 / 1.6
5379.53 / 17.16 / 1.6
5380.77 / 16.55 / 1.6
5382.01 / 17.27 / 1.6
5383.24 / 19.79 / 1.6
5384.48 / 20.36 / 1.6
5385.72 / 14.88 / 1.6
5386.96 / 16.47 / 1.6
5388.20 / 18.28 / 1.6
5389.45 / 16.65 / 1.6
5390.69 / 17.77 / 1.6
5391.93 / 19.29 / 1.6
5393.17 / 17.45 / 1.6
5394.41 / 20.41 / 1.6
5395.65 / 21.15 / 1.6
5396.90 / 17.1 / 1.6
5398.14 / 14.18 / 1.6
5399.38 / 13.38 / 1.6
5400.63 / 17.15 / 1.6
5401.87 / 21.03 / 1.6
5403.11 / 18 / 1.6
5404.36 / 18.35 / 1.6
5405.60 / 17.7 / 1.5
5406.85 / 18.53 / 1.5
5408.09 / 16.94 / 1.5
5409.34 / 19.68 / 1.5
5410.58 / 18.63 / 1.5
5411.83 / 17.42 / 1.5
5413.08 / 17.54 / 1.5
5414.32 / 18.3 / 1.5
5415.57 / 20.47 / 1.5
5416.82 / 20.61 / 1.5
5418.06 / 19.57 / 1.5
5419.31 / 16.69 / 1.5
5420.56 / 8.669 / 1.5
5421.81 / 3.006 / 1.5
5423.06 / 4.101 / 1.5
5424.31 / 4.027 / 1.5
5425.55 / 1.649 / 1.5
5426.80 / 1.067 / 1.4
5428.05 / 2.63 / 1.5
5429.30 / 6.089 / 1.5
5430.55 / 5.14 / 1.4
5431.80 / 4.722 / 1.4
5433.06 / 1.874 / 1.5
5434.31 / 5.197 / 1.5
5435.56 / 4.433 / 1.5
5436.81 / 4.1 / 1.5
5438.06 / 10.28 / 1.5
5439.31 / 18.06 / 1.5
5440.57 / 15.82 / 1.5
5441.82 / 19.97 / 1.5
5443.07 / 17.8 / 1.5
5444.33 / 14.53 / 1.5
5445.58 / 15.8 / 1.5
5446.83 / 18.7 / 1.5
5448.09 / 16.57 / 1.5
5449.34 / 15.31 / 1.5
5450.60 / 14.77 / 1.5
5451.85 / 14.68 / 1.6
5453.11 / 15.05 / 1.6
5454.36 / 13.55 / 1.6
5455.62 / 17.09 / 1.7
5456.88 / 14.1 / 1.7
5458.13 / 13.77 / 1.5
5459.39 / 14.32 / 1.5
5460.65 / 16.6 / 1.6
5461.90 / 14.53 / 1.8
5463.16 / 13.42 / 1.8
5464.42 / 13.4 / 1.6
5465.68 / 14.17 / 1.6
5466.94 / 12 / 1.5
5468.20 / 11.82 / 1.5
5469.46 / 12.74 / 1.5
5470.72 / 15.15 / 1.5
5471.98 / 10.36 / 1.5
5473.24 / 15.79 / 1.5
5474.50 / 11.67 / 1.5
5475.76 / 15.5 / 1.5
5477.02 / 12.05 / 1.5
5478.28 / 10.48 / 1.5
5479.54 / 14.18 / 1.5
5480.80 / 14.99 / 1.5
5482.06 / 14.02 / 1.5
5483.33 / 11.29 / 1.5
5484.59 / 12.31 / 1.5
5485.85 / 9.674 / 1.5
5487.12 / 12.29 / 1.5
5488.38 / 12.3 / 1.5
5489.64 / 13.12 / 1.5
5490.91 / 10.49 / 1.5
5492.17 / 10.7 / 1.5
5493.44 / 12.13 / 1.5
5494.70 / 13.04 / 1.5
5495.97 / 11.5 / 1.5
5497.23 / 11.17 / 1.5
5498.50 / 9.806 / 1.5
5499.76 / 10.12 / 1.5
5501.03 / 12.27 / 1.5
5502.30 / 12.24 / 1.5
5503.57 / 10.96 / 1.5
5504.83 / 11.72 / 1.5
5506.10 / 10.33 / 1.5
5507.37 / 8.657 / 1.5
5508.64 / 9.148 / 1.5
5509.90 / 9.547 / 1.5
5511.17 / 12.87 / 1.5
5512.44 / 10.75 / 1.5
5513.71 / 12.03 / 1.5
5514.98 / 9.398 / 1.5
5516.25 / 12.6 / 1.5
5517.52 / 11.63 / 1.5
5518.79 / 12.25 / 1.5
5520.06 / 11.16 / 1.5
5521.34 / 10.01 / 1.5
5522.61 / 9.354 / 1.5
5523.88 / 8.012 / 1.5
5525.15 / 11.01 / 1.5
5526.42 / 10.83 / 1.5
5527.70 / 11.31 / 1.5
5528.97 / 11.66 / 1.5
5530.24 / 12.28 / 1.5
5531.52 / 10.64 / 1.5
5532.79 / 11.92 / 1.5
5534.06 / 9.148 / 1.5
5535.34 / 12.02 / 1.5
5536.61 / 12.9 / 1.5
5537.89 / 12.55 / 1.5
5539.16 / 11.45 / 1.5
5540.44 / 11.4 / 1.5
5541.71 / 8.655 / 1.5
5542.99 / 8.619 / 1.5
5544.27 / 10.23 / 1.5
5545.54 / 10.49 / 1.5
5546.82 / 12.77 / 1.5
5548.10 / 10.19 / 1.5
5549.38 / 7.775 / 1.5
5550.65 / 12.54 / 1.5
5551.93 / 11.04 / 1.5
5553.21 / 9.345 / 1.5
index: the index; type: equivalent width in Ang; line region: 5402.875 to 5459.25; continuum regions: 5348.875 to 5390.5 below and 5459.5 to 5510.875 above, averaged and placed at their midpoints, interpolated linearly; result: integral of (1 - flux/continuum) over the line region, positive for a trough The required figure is 4.9 Ang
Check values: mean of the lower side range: 16.3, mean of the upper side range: 12.2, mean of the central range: 12.9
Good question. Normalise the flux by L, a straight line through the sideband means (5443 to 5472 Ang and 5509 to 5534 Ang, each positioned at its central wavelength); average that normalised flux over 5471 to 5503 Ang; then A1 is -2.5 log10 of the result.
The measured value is 0.07 mag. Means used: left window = 14.6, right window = 11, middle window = 12.2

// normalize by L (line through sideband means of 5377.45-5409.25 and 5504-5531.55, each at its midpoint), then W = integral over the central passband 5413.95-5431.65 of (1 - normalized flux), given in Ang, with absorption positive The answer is 7.6 Ang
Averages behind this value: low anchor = 17.6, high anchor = 10.8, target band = 9.17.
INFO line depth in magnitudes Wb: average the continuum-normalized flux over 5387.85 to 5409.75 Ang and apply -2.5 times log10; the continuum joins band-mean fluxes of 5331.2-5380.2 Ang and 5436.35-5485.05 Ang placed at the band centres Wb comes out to -0.22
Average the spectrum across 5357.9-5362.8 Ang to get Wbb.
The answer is 16.8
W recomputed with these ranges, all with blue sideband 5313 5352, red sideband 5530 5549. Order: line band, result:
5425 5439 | 8.63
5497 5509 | 0.70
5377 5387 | -3.30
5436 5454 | -4.61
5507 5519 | 0.35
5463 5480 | -2.02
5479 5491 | -1.08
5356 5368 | -3.61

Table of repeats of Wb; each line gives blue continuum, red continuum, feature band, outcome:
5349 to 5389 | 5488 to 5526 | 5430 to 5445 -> 0.31 mag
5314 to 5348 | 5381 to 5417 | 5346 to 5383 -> -0.03 mag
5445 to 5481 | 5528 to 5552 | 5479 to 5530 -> 0.10 mag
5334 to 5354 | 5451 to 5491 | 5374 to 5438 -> -0.01 mag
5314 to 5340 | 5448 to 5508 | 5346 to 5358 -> -0.19 mag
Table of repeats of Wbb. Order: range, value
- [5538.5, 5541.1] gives 11.4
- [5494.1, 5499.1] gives 11.4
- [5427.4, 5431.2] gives 4.6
